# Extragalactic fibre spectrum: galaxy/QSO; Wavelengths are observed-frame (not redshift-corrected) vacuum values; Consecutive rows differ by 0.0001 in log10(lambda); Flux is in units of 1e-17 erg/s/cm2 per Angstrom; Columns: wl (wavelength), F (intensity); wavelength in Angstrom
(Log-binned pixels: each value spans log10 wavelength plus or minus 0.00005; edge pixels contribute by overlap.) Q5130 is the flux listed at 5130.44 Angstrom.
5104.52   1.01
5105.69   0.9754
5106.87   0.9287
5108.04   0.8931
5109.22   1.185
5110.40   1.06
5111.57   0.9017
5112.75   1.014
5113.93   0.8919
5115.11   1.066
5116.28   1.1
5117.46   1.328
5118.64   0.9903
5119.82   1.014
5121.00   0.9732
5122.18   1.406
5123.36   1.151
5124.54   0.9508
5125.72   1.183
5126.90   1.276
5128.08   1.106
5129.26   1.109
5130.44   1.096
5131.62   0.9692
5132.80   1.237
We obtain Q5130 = 1.096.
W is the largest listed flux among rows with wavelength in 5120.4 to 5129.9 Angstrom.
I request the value 1.406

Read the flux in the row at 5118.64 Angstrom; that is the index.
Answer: 0.9903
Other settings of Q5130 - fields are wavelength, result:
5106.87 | 0.9287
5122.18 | 1.406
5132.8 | 1.237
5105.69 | 0.9754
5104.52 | 1.01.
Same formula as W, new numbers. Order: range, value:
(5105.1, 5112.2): 1.185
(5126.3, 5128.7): 1.276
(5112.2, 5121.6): 1.328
